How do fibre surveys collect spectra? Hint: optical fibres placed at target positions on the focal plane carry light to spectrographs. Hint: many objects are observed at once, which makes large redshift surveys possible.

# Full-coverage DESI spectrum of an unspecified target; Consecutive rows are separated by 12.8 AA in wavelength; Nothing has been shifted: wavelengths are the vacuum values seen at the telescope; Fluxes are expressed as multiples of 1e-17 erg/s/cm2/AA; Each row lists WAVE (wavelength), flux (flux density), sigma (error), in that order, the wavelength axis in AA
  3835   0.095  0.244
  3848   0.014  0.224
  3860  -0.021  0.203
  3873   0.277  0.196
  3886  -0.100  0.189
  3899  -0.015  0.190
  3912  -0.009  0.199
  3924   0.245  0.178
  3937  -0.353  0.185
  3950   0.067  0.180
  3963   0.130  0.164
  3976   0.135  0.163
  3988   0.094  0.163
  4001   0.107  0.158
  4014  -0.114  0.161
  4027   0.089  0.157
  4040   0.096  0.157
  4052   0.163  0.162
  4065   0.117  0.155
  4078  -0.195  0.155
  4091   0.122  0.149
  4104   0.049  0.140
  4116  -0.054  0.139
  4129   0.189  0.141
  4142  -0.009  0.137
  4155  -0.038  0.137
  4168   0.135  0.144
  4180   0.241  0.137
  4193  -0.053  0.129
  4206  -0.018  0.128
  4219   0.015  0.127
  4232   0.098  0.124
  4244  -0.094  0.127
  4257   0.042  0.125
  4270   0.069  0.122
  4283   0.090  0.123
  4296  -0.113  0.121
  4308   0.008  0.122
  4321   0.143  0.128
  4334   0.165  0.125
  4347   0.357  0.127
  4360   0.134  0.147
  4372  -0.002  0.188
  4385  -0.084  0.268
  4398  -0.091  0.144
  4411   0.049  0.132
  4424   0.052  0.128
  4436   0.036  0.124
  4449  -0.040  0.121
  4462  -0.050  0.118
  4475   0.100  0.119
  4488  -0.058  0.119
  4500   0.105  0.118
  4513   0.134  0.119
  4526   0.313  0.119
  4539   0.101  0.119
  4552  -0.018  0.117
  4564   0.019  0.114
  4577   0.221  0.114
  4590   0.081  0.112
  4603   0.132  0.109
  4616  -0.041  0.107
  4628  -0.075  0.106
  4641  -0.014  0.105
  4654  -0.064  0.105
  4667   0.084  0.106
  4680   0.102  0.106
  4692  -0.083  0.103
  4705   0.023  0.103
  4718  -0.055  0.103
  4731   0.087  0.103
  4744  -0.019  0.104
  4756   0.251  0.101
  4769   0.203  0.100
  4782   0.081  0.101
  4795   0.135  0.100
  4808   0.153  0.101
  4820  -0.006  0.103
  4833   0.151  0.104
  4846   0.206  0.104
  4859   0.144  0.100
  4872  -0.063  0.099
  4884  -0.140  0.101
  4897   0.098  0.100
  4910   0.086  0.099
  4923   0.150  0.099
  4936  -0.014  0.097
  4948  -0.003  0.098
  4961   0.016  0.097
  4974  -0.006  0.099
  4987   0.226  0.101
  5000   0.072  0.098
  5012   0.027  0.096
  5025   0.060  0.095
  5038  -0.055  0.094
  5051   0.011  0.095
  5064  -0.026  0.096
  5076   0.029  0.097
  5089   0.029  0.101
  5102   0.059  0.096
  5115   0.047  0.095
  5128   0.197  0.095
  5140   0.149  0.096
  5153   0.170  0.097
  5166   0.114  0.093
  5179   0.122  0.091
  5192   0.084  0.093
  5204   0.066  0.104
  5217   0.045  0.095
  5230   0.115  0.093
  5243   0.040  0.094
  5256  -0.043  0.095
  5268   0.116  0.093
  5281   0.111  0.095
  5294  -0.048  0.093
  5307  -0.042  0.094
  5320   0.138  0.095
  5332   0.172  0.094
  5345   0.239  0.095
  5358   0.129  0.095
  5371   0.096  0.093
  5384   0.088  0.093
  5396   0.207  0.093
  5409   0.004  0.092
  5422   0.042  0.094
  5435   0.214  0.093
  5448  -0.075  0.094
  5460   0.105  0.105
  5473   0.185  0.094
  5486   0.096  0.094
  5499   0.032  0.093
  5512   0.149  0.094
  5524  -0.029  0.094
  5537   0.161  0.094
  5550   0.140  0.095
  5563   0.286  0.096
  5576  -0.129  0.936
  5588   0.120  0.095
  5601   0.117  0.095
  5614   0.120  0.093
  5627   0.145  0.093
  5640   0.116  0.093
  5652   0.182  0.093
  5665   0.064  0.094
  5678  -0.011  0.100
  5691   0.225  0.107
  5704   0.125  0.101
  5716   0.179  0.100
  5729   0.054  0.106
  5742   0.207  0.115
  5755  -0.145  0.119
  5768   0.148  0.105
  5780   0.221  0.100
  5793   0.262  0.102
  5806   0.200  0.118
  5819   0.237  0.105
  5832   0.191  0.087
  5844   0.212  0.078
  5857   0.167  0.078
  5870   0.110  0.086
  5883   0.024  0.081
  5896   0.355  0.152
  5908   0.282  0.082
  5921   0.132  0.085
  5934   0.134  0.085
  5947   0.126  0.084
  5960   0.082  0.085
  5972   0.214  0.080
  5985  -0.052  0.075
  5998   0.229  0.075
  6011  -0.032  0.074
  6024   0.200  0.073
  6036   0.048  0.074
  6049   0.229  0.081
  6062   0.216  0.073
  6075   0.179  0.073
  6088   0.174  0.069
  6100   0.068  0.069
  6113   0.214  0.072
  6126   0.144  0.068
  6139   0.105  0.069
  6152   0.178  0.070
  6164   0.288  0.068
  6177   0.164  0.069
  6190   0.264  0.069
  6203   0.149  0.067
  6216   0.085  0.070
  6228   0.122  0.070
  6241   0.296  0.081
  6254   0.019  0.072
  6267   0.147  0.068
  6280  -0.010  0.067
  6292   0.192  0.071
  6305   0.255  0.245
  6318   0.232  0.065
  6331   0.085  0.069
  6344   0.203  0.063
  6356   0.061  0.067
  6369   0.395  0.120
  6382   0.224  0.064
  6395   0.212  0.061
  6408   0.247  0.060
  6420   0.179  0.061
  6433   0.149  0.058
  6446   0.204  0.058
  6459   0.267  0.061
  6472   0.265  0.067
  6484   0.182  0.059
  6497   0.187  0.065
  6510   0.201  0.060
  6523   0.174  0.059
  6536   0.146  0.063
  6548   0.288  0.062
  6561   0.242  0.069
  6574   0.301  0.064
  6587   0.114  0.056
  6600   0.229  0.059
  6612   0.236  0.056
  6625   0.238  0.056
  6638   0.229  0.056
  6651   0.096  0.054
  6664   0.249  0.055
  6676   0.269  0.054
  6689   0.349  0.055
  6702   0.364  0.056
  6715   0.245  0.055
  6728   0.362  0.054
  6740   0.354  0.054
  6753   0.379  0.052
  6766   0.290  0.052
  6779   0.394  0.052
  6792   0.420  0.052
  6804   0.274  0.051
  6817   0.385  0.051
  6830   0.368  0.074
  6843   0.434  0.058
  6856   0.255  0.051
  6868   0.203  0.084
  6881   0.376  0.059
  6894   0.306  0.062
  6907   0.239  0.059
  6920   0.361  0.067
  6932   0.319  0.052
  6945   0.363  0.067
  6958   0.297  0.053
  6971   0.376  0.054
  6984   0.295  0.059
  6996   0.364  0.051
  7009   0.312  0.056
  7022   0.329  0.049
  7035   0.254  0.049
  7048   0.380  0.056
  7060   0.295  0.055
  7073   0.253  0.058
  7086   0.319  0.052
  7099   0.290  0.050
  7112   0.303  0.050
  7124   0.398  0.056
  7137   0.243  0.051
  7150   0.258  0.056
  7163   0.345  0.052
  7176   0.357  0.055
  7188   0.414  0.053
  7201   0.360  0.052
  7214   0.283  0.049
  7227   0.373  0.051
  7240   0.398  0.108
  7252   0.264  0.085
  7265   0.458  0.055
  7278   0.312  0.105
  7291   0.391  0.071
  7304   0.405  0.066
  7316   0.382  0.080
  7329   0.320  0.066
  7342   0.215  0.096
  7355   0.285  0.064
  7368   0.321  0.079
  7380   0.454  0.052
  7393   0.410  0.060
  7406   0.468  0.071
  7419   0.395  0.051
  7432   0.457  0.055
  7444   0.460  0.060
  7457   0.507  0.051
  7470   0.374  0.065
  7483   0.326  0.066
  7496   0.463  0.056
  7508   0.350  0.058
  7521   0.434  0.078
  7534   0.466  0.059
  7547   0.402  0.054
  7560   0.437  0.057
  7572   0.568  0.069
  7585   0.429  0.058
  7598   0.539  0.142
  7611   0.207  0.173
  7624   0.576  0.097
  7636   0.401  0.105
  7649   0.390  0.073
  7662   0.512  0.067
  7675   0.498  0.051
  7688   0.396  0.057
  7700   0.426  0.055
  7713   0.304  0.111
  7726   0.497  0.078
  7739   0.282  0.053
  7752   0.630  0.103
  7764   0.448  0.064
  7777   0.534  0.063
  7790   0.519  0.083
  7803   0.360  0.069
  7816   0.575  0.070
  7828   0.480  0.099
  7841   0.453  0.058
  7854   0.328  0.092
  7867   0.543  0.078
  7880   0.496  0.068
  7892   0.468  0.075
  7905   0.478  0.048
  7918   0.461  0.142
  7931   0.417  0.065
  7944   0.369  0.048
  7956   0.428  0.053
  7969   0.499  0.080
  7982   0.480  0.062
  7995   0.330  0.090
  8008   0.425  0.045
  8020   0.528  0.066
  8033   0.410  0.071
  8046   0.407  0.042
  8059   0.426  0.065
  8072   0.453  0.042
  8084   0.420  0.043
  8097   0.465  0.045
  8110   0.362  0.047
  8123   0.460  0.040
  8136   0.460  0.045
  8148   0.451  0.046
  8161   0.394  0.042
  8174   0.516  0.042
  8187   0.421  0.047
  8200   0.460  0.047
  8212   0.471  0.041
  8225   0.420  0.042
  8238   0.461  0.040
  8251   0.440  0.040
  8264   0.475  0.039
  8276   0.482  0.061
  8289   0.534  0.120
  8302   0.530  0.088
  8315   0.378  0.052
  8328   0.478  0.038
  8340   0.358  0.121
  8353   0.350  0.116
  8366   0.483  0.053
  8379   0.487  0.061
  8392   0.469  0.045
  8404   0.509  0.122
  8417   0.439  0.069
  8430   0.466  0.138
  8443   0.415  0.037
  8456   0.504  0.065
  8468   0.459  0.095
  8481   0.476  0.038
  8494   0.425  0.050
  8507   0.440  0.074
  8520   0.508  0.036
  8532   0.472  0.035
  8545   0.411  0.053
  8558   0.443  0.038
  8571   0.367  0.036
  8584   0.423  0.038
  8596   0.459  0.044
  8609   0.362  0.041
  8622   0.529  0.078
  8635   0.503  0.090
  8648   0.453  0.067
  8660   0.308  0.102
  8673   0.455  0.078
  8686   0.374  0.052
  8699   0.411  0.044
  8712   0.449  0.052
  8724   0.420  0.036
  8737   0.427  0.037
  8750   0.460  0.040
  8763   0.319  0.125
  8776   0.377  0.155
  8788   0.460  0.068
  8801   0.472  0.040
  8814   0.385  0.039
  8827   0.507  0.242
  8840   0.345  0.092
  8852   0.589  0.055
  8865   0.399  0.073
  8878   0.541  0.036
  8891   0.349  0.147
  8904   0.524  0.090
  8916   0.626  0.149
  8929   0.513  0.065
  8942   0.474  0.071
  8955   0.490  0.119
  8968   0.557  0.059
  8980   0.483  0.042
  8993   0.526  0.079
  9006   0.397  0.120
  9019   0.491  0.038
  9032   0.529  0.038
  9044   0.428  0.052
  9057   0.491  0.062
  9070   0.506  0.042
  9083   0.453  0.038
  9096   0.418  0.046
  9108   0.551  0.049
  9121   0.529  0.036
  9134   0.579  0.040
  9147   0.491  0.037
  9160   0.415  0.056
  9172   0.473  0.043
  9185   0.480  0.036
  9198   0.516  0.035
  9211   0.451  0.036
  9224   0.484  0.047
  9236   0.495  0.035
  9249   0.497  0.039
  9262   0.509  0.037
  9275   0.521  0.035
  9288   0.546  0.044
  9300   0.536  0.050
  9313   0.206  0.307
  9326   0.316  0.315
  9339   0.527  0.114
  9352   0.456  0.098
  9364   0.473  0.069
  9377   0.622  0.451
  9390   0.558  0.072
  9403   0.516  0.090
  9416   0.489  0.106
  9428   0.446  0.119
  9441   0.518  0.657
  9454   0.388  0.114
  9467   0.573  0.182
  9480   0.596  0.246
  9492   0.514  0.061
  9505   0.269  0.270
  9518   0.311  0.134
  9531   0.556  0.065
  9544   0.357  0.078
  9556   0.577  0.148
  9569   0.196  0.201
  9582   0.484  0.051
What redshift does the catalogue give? 0.67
